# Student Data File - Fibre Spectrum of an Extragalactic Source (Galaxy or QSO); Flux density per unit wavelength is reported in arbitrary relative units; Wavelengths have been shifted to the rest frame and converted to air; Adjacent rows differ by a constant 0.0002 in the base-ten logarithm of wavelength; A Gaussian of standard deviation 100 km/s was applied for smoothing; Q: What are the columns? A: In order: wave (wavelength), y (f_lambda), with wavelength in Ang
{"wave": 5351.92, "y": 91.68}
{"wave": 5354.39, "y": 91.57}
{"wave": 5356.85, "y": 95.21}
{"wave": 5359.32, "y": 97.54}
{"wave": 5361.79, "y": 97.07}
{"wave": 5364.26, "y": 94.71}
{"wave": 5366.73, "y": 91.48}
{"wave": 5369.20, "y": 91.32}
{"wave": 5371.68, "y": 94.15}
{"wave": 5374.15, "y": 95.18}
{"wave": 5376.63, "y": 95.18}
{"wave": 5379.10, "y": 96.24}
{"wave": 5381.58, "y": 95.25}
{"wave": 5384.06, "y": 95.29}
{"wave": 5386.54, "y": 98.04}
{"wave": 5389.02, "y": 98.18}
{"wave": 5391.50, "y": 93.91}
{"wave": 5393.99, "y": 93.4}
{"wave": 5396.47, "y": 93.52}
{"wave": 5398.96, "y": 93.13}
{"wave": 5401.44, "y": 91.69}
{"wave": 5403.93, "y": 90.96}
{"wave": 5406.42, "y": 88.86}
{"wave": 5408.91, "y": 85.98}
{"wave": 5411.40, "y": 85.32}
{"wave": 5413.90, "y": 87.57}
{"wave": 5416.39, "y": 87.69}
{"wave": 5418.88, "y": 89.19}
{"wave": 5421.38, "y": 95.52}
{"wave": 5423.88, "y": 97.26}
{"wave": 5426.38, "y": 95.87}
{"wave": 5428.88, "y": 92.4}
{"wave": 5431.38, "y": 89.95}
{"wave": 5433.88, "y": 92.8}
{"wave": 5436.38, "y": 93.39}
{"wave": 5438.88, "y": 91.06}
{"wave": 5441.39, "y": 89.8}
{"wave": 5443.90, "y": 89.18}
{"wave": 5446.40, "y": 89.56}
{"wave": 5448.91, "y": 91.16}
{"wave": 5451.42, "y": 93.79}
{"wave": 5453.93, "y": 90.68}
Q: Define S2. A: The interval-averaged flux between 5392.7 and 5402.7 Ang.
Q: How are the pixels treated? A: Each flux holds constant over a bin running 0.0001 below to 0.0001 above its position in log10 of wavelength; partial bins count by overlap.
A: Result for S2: 92.9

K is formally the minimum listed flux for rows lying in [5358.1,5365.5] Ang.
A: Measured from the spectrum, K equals 94.71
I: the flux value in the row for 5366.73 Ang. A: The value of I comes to 91.48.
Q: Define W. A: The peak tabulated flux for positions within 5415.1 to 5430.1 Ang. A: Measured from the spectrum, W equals 97.26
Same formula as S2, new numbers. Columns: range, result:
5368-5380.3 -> 94.4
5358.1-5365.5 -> 96.4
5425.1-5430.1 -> 94.1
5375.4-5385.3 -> 95.5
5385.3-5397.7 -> 95.4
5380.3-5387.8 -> 96.2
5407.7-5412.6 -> 85.7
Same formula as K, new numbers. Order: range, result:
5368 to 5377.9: 91.32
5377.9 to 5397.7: 93.4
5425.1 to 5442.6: 89.8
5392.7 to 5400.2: 93.13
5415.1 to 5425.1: 87.69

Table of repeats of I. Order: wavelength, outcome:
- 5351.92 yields 91.68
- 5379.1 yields 96.24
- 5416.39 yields 87.69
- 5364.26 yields 94.71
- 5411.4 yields 85.32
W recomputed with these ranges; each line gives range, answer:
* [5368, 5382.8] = 96.24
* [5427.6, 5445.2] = 93.39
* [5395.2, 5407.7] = 93.52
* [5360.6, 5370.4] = 97.07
